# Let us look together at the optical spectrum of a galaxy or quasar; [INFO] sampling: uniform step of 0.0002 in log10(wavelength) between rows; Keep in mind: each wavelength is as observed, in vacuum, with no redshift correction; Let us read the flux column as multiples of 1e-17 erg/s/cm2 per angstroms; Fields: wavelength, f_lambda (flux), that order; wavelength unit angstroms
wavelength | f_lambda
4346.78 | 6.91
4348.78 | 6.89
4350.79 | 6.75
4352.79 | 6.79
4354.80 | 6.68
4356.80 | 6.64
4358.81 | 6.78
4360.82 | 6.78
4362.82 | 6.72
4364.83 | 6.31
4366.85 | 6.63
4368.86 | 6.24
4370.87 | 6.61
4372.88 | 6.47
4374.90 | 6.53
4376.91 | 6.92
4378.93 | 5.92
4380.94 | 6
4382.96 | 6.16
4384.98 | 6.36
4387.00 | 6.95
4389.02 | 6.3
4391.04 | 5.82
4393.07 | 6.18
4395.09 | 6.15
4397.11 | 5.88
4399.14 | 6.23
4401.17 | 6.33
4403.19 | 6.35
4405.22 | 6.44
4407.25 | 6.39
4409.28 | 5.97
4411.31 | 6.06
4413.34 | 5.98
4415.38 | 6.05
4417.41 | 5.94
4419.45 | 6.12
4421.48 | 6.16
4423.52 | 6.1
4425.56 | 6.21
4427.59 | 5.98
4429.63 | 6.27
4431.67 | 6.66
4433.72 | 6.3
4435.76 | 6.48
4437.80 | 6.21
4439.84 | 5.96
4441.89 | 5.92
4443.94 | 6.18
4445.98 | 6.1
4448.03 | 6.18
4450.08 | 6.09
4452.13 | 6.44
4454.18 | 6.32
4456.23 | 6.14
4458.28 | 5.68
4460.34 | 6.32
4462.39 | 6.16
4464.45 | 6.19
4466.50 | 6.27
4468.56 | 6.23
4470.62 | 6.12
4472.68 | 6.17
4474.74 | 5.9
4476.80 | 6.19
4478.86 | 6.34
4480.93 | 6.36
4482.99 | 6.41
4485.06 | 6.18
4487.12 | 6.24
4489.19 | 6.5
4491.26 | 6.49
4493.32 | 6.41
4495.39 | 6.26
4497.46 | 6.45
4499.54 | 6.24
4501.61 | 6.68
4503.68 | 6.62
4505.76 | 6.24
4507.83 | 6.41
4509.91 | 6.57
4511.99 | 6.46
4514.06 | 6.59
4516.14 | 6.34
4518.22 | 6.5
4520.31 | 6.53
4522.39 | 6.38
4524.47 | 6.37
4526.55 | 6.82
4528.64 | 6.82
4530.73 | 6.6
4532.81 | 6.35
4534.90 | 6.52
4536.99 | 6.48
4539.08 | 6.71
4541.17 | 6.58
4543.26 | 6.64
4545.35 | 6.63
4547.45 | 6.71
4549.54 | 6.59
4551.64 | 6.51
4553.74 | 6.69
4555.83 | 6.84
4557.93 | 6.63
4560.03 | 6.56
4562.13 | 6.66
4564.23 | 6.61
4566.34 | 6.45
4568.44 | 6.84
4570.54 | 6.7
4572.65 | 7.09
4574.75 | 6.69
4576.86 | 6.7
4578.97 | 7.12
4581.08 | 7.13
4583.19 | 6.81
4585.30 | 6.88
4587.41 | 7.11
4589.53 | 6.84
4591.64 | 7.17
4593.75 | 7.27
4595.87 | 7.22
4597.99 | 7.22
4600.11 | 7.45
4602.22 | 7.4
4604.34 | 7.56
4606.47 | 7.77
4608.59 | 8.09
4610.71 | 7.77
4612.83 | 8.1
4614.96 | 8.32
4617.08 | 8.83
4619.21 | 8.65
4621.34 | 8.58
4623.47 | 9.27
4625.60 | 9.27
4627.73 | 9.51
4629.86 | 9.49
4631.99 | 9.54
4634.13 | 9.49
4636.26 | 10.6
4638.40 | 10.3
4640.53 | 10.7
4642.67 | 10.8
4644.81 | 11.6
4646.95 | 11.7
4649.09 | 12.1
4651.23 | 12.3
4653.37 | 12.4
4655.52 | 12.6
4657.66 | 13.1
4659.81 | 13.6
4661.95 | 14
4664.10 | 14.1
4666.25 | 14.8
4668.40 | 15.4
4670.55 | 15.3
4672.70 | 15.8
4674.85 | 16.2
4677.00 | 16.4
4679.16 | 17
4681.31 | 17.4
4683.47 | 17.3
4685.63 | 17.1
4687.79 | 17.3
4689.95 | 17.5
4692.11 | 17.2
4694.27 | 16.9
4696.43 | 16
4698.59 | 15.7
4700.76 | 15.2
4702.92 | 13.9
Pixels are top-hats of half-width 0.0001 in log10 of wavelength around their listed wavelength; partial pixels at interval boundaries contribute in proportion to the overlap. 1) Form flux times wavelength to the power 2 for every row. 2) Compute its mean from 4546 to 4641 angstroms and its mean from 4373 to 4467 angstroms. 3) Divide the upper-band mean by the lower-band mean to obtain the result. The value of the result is 1.34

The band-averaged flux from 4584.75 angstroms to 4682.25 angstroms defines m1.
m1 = 10.7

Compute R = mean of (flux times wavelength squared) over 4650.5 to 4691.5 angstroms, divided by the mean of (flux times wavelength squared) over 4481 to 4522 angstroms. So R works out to 2.56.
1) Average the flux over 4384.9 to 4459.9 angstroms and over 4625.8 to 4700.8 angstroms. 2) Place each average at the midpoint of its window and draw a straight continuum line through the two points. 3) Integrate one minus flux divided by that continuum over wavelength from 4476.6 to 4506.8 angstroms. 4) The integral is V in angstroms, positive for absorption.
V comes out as 7.21 angstroms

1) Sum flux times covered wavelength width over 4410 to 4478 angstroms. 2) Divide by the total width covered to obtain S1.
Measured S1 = 6.15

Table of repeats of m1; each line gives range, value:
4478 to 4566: 6.51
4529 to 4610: 6.89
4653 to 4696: 15.6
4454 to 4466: 6.13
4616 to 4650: 10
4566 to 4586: 6.86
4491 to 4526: 6.45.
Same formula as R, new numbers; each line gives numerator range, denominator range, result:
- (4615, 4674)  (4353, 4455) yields 2.05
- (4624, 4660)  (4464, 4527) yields 1.85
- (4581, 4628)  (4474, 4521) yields 1.28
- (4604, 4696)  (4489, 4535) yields 2.05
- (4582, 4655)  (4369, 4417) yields 1.59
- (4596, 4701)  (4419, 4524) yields 2.11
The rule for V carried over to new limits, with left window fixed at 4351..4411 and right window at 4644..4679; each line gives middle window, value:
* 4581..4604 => 9.4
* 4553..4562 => 3.6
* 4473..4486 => 4.0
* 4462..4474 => 3.5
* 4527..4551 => 9.1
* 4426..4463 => 8.7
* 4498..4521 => 7.9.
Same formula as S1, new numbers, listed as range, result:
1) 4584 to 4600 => 7.12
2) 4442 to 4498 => 6.23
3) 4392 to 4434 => 6.17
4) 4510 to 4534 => 6.53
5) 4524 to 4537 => 6.58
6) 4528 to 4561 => 6.61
